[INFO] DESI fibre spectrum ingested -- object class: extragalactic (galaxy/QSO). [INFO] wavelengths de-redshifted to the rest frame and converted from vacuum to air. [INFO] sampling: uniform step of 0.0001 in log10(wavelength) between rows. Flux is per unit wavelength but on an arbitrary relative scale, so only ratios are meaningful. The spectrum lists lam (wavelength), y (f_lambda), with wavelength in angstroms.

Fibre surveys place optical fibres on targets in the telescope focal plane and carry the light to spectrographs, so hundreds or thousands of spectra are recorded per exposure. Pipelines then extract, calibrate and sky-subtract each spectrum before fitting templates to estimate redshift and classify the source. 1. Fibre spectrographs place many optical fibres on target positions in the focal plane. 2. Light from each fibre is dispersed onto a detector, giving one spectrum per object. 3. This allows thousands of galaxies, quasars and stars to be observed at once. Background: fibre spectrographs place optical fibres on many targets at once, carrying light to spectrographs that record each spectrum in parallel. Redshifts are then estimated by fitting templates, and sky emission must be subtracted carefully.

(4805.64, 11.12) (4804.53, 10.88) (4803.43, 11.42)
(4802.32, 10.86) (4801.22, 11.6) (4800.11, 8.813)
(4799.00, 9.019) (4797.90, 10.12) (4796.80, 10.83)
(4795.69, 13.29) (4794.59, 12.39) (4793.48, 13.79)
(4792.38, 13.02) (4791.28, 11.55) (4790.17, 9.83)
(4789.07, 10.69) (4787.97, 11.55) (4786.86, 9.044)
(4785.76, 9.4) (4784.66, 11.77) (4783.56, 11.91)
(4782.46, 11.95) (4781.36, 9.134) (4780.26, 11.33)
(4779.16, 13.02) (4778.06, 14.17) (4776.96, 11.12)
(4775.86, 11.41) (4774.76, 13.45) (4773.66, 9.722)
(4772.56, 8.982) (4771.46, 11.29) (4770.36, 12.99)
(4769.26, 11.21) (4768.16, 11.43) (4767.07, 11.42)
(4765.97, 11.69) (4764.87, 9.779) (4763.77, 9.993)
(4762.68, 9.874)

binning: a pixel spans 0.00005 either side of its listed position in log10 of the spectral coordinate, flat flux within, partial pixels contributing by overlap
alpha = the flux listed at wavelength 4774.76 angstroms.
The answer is 13.45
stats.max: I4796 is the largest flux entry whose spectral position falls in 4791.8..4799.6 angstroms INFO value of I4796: 13.79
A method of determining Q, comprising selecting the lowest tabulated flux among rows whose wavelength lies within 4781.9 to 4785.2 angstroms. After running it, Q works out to 11.77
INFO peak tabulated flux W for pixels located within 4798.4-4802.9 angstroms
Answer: 11.6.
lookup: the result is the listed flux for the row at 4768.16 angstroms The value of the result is 11.43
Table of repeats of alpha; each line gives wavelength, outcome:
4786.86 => 9.044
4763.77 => 9.993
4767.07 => 11.42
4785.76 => 9.4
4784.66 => 11.77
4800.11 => 8.813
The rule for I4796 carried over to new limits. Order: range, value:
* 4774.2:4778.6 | 14.17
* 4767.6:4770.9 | 12.99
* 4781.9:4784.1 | 11.95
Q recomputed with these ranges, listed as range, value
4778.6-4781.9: 9.134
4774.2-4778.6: 11.12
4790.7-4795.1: 11.55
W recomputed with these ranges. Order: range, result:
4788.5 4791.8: 11.55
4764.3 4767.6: 11.69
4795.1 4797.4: 13.29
